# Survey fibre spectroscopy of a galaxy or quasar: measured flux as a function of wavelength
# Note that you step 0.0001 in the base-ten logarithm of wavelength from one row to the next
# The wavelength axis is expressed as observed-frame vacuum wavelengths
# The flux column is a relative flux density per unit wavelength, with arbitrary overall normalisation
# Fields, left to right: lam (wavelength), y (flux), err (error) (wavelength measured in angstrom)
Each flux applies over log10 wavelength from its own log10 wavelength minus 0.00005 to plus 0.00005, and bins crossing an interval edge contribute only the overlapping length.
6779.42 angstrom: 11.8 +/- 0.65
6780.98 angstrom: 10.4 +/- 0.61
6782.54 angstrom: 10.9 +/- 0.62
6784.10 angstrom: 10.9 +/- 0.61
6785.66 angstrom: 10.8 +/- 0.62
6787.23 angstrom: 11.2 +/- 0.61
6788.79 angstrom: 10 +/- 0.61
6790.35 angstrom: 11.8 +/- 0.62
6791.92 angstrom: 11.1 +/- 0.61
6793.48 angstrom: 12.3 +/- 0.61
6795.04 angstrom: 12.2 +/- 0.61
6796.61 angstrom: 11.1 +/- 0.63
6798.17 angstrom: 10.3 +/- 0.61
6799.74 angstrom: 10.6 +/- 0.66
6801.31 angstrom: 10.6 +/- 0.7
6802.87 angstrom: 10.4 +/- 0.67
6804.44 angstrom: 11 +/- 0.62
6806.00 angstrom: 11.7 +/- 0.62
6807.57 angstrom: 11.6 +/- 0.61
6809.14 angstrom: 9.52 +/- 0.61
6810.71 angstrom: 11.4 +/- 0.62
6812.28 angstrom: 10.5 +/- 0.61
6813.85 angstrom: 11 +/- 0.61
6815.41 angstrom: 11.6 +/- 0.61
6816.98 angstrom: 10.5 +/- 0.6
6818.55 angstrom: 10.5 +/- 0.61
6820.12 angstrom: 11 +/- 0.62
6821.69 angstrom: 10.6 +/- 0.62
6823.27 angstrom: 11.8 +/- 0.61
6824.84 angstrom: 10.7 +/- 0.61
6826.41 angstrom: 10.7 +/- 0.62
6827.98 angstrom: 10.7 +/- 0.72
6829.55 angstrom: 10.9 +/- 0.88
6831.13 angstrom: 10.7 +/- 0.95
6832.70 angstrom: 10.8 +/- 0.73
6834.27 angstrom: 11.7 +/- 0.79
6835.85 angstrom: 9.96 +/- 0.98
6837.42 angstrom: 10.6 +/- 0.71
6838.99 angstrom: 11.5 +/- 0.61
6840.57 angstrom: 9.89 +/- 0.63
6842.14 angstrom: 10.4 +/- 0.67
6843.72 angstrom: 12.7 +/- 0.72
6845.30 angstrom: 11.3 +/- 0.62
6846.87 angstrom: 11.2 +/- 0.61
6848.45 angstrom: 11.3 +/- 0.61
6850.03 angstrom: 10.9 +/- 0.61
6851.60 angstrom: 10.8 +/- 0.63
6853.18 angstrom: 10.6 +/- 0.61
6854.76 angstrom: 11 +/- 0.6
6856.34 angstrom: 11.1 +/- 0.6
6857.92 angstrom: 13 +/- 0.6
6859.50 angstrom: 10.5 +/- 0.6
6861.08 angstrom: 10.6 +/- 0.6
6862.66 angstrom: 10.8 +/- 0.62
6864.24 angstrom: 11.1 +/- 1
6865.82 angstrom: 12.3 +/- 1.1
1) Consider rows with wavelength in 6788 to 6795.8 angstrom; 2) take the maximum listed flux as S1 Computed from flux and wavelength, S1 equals 12.3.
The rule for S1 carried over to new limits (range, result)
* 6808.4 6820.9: 11.6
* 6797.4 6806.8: 11.7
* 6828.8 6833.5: 10.9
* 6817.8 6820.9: 11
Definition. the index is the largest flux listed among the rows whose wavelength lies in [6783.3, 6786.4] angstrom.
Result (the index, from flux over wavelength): 10.9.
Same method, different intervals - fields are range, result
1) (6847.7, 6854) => 11.3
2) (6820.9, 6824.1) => 11.8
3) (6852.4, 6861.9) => 13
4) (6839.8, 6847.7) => 12.7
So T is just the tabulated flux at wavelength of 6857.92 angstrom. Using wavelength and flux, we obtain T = 13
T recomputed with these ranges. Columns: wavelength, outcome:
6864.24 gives 11.1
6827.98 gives 10.7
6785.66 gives 10.8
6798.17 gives 10.3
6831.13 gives 10.7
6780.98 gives 10.4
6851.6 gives 10.8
